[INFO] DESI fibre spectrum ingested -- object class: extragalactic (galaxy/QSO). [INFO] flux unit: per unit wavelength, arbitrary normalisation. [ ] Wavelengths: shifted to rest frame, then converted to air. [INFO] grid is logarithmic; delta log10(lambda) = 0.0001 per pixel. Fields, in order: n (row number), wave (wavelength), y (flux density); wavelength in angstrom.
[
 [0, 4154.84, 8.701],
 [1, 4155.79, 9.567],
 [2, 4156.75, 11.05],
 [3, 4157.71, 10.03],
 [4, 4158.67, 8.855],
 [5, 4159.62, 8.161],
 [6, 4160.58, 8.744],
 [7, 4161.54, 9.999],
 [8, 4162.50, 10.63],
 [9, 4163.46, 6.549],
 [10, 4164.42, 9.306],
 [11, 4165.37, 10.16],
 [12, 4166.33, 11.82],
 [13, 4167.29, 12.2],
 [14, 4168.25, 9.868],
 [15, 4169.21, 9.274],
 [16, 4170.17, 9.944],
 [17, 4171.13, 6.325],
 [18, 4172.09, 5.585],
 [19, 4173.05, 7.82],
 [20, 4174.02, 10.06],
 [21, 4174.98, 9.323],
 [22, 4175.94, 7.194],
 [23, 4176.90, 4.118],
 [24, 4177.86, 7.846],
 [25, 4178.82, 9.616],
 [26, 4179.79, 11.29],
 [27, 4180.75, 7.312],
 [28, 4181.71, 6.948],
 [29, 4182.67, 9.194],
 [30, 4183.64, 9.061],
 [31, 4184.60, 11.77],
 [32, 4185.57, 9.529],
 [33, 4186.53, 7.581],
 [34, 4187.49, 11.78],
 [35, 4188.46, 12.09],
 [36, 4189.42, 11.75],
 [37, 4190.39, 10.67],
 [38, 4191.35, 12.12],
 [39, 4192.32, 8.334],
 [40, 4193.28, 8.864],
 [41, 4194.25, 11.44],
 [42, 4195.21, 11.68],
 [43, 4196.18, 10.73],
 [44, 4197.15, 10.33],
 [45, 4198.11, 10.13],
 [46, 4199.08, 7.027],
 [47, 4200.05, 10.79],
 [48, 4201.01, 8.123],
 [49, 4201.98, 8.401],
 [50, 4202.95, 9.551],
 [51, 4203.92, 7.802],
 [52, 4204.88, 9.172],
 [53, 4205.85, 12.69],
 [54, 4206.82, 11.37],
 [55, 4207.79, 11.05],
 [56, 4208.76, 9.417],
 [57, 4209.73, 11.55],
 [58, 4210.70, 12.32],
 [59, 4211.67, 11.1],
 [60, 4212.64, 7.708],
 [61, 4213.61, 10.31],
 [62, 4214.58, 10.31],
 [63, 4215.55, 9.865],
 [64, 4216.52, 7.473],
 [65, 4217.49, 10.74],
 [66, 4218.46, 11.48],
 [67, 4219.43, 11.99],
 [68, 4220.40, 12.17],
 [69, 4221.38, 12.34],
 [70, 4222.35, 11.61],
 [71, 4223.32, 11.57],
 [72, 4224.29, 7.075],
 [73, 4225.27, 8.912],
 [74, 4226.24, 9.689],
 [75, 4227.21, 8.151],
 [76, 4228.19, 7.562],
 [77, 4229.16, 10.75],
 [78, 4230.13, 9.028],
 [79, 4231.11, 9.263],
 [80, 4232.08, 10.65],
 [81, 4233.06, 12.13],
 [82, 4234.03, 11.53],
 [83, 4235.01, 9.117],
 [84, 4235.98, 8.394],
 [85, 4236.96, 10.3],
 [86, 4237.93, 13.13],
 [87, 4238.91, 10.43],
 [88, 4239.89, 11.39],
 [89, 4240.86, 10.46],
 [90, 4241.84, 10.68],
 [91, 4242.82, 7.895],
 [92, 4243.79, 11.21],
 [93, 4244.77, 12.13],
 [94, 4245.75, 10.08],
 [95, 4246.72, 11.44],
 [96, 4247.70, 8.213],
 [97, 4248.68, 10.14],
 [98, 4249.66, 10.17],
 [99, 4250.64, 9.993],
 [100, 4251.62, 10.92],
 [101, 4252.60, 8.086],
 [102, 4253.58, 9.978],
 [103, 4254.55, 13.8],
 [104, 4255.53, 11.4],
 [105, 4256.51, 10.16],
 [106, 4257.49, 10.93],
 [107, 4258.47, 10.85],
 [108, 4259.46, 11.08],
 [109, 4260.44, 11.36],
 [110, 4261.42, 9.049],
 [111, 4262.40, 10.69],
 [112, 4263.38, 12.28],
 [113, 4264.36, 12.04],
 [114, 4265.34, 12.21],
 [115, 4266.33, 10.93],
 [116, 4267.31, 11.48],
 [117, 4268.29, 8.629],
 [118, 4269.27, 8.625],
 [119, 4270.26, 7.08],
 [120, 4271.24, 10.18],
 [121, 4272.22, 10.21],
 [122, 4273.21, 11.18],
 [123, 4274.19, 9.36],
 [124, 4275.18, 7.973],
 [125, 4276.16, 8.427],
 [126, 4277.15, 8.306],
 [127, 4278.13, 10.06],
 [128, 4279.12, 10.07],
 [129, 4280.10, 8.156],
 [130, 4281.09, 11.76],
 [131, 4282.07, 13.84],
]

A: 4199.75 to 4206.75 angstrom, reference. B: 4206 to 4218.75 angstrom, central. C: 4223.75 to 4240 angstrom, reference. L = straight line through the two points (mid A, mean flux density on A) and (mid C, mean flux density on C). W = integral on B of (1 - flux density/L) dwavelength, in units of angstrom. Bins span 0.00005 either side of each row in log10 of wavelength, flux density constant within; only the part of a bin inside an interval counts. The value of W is -1.0 angstrom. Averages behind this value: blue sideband 9.59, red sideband 9.82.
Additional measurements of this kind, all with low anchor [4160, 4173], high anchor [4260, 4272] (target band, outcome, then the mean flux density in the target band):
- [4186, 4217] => -1.59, 10.1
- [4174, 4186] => 0.91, 8.66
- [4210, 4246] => -1.36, 10.3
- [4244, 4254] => 0.03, 10.1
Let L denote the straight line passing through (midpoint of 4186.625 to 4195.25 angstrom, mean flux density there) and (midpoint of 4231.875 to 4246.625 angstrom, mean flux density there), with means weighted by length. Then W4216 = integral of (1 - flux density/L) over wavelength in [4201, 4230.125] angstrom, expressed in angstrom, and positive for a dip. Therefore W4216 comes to 1.7 angstrom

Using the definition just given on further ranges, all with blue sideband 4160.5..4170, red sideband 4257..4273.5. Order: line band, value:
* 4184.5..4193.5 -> -0.3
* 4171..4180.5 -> 1.9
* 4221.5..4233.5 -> 0.6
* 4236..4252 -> -0.1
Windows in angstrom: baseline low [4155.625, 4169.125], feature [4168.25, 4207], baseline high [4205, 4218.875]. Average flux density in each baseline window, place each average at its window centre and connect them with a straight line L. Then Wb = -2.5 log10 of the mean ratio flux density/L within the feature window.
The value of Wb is 0.088 mag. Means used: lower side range 9.77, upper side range 10.5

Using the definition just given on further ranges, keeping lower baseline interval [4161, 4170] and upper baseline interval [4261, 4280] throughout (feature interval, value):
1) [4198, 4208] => 0.04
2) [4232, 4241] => -0.09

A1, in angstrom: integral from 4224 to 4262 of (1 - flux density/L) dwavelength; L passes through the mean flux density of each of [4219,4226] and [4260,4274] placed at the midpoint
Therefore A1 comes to 1.3 angstrom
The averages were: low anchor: 10.8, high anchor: 10.4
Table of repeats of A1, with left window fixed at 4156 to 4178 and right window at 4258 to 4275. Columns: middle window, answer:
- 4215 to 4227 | -0.8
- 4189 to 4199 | -1.2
